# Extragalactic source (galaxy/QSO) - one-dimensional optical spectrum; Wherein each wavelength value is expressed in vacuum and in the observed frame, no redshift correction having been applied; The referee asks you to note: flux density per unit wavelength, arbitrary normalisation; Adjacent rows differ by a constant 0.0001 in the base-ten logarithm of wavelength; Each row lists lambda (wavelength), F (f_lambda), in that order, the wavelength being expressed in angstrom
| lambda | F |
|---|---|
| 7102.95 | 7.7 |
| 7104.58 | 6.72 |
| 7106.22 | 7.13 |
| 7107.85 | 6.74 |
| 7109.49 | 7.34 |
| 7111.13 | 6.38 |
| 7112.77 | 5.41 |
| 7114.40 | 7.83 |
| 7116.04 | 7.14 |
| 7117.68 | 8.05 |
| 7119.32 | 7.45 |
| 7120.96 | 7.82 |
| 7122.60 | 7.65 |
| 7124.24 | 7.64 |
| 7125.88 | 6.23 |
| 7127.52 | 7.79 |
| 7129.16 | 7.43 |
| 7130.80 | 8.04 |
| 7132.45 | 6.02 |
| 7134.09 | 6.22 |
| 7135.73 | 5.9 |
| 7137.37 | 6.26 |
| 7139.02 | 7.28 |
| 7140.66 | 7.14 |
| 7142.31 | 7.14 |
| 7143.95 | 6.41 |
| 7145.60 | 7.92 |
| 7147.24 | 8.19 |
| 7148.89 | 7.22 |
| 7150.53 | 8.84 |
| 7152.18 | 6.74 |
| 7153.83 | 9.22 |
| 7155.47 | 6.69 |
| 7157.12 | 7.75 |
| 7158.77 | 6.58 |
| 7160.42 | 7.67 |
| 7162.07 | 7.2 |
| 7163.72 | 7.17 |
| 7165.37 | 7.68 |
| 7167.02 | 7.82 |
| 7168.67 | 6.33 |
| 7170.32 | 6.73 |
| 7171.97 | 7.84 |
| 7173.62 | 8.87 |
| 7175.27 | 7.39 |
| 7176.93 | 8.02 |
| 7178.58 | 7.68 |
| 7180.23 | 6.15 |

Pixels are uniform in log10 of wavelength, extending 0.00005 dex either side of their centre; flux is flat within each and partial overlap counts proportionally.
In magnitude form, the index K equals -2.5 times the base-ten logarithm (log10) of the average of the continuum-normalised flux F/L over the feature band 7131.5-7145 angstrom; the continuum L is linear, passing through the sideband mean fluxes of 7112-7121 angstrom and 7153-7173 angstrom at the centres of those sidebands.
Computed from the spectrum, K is 0.12 mag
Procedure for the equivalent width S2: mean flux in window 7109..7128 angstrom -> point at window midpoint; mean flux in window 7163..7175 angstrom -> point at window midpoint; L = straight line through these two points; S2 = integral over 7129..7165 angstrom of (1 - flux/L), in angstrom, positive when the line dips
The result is 0.7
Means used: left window 7.22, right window 7.49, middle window 7.23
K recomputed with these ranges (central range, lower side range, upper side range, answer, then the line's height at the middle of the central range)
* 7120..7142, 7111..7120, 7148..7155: 0.062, 7.46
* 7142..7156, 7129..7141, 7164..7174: -0.088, 7.04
